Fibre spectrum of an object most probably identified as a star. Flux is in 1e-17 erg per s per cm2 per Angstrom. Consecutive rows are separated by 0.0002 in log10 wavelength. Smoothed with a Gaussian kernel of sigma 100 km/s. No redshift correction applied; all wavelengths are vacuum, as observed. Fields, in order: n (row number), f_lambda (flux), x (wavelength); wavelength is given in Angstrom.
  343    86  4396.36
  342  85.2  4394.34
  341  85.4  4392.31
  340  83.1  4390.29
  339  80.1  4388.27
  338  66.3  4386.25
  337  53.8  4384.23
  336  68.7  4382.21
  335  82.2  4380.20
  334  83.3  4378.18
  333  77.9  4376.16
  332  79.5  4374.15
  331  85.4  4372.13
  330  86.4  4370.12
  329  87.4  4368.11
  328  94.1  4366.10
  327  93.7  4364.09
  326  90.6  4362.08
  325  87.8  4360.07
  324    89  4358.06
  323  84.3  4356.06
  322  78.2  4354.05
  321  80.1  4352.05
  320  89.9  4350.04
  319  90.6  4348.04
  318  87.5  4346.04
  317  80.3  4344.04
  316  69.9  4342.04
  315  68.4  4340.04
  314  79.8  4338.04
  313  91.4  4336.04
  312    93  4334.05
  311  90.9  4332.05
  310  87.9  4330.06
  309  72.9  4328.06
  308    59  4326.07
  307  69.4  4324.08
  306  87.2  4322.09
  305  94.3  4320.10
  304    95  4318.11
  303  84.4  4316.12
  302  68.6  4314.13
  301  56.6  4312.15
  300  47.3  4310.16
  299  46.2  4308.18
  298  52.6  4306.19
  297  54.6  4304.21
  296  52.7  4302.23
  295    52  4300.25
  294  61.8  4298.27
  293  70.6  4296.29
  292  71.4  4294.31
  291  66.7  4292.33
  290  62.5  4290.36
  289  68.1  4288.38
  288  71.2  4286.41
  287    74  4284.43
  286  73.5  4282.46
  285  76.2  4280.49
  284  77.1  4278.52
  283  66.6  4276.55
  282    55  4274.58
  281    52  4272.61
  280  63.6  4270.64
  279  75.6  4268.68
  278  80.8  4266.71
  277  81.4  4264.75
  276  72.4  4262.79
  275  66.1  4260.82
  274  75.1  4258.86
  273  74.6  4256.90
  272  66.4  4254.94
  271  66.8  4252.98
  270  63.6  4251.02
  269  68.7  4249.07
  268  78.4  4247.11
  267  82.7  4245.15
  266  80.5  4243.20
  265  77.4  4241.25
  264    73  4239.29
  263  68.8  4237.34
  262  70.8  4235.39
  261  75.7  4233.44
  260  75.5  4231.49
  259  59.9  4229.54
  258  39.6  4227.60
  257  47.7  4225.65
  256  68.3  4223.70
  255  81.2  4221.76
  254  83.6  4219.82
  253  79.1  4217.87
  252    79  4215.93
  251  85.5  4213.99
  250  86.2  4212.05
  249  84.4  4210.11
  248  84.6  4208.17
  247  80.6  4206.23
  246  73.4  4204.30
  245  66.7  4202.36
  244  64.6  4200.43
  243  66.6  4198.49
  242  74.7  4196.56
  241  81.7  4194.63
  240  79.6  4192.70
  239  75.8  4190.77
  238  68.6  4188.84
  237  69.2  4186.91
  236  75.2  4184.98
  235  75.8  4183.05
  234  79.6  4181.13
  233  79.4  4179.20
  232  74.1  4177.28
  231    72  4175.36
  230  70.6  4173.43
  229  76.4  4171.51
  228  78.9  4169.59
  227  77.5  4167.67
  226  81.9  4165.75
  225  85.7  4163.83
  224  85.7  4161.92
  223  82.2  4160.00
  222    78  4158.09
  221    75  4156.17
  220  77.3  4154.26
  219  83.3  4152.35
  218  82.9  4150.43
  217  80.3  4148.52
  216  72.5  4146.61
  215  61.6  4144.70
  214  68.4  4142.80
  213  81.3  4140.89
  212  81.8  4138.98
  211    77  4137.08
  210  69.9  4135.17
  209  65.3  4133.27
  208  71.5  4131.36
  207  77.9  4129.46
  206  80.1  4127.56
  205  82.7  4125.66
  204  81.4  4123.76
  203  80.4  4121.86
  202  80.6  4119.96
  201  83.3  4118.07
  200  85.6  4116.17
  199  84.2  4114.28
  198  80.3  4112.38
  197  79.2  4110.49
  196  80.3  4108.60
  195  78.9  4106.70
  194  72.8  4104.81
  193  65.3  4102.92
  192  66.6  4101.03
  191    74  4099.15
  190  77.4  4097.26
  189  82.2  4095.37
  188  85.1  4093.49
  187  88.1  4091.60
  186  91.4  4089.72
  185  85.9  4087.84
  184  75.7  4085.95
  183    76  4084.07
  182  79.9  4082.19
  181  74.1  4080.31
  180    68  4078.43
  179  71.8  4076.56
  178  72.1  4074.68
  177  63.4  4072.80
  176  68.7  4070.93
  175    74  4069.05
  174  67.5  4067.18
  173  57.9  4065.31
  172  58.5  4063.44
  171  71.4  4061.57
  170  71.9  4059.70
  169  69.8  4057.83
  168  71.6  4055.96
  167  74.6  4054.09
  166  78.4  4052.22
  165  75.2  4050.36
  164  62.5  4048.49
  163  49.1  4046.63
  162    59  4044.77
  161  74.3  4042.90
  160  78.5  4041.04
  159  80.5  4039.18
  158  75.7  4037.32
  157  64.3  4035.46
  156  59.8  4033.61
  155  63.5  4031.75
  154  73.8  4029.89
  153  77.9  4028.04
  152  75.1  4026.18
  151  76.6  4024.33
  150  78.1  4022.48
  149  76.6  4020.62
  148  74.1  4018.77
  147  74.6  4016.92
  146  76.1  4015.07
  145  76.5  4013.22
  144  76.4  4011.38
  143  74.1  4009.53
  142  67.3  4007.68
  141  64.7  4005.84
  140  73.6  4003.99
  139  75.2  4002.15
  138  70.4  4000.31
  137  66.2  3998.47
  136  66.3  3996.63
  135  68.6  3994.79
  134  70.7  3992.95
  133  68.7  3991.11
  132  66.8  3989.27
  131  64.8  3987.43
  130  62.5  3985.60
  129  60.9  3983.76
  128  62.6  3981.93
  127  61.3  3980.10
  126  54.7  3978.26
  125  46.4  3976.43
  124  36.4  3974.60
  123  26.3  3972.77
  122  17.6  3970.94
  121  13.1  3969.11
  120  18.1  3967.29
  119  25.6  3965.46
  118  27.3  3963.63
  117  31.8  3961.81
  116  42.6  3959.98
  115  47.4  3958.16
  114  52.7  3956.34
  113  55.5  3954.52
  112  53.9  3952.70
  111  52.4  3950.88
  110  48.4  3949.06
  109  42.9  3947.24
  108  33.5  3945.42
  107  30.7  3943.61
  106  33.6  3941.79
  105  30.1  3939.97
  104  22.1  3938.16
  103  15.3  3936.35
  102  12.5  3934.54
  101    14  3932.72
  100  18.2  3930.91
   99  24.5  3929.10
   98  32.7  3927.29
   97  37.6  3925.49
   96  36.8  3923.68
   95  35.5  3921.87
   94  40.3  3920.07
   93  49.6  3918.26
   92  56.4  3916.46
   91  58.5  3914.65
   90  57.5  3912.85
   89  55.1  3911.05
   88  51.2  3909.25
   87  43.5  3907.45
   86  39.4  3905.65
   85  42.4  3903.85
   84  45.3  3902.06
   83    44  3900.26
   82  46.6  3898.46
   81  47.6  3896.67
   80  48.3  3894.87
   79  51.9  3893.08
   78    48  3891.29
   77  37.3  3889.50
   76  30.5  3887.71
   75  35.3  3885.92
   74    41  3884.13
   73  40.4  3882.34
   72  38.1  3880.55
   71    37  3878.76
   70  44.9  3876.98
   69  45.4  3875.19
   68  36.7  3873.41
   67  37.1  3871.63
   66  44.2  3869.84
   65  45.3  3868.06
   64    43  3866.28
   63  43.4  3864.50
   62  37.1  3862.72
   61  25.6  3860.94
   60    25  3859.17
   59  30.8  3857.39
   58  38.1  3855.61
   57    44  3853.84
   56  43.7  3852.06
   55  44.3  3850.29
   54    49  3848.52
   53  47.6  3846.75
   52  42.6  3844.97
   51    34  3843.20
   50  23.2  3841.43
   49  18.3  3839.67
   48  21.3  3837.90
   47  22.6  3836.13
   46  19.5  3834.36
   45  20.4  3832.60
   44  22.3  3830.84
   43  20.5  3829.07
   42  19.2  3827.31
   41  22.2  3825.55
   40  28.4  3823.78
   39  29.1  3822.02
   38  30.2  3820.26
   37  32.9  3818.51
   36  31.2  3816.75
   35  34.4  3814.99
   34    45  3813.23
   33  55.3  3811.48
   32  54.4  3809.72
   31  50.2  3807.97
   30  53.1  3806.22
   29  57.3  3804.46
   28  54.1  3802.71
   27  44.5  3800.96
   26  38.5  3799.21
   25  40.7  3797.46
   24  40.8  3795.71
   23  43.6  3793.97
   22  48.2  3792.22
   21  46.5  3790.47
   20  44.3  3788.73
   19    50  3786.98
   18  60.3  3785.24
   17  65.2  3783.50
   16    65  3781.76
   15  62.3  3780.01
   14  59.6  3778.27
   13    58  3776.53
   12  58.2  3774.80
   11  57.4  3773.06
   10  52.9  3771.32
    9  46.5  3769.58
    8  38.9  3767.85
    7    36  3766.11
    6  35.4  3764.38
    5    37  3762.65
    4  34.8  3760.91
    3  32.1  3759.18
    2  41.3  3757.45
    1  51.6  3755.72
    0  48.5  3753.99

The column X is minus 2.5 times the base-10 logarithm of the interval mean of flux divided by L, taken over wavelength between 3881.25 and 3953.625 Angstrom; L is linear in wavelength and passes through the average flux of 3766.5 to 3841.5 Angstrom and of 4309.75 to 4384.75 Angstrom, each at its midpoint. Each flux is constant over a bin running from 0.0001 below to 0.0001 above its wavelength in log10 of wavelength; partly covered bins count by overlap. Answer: 0.25 mag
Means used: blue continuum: 41.6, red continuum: 81.1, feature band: 39.6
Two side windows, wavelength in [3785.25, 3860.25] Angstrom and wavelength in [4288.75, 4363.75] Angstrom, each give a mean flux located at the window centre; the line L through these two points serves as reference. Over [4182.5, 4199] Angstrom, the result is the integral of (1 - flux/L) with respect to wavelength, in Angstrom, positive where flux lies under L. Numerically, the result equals -2.4 Angstrom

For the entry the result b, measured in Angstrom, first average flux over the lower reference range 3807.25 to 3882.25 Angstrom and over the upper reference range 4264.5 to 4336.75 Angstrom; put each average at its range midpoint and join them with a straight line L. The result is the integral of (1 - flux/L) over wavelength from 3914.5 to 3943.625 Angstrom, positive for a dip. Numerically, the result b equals 6.9 Angstrom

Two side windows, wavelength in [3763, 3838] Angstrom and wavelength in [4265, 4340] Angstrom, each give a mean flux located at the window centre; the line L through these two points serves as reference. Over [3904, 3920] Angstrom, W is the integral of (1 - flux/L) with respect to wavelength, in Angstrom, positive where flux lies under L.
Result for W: -0.6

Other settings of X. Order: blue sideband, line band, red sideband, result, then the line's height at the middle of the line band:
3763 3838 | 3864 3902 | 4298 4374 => 0.13 mag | 47.8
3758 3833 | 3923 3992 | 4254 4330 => 0.31 mag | 51.5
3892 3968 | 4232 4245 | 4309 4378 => -0.06 mag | 70.9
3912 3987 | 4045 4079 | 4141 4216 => -0.18 mag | 57.4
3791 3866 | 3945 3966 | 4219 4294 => 0.07 mag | 46.4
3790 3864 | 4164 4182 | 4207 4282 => -0.17 mag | 66.1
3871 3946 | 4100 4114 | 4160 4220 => -0.14 mag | 65.9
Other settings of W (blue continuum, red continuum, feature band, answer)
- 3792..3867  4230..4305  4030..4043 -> -4.7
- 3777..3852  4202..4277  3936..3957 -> 4.4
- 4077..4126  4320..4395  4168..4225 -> 2.7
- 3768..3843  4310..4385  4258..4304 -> 5.1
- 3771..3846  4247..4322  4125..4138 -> -3.3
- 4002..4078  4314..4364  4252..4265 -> 1.4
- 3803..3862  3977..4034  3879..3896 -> 1.7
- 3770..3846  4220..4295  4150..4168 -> -4.9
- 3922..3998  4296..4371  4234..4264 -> -1.5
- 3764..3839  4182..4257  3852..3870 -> 3.4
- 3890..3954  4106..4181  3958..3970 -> 4.8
